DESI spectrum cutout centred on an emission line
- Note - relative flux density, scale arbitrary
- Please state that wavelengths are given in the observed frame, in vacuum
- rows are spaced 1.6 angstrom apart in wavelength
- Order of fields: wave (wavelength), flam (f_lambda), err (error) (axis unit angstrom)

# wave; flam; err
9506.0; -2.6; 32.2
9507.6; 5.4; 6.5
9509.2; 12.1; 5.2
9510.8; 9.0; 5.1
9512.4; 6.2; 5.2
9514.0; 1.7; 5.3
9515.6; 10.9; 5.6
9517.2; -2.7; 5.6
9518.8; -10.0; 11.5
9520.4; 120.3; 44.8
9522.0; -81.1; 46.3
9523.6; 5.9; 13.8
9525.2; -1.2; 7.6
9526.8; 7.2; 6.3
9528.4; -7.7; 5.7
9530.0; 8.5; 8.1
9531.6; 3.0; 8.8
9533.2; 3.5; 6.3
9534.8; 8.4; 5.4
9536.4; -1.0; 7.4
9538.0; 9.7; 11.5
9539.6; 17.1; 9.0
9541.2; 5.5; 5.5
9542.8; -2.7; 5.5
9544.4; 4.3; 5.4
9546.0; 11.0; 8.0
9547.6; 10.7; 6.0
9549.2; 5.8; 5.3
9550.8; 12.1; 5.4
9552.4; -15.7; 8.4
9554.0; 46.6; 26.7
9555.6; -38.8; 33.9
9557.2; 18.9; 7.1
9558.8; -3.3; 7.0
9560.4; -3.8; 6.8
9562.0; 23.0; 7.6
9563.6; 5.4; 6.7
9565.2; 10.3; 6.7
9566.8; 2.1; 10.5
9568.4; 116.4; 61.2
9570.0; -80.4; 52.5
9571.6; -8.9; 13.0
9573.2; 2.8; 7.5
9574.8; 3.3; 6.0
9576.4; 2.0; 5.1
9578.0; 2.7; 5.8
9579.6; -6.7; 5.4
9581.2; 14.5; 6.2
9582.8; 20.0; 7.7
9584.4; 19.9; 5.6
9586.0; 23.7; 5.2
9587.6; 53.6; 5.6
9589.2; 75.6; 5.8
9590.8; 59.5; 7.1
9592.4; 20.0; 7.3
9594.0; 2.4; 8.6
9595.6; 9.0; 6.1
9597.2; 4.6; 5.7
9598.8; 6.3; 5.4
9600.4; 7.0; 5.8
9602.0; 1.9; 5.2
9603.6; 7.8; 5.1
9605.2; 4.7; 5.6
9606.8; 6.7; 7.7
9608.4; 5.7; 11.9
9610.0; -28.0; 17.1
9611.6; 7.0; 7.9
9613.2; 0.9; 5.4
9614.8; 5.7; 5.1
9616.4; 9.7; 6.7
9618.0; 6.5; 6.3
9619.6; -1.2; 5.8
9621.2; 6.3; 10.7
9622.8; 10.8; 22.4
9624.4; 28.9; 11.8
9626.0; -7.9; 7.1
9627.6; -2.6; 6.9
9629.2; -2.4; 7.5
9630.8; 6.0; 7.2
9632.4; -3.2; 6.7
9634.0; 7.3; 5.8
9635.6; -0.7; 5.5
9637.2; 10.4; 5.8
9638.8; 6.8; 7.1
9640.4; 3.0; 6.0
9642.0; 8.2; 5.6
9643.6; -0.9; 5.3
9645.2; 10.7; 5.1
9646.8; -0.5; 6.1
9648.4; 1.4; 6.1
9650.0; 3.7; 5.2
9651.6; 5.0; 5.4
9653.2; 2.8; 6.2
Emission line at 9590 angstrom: Hbeta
